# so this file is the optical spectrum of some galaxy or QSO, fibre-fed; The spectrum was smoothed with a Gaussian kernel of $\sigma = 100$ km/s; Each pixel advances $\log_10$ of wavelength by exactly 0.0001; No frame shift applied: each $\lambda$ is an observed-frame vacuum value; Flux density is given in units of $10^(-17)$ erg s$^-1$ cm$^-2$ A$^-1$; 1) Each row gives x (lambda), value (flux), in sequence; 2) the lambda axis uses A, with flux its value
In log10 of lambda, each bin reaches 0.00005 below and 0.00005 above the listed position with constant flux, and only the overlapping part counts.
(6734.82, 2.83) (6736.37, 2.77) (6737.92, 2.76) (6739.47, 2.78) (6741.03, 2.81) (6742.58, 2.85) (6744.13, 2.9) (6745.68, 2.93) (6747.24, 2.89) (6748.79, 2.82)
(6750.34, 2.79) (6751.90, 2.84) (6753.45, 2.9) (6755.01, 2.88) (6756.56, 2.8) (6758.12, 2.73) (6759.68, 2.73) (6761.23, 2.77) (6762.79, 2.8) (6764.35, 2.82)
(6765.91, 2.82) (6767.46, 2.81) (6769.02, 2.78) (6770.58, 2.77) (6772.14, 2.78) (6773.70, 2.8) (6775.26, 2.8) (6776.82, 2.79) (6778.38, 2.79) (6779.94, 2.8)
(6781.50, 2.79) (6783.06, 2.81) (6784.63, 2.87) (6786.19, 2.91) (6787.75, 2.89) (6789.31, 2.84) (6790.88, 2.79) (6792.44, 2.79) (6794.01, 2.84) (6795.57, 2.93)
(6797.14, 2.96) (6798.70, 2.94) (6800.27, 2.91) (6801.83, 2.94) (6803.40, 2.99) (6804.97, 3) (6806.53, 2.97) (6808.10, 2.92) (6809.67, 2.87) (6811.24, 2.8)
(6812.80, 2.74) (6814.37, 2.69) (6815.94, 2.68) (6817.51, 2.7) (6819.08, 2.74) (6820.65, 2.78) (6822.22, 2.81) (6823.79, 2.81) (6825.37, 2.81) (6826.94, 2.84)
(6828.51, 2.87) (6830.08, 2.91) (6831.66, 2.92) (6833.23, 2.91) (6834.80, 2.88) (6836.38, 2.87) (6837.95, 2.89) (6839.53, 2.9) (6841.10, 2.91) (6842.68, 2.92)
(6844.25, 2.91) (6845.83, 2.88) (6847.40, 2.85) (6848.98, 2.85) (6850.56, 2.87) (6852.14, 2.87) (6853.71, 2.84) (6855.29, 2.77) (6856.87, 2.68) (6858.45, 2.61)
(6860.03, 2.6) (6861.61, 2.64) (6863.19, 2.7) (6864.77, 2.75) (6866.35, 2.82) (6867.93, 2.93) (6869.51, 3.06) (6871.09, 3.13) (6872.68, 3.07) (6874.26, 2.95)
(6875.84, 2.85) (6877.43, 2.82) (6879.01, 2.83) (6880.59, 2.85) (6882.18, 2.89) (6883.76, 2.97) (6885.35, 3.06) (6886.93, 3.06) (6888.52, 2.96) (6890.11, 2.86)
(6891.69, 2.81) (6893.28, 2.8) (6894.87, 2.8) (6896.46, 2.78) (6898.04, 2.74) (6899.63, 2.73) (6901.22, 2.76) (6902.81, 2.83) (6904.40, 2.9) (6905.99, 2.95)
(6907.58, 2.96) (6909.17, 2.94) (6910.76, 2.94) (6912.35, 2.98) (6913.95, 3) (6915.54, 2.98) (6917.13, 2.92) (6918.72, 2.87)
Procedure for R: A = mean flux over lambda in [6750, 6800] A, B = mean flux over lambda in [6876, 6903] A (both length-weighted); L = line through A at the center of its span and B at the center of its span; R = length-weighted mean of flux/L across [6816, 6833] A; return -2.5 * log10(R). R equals 0.01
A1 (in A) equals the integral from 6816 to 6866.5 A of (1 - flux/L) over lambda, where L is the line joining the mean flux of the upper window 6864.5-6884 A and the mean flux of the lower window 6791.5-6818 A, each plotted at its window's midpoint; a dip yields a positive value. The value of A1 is 1.4 A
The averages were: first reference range 2.86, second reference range 2.92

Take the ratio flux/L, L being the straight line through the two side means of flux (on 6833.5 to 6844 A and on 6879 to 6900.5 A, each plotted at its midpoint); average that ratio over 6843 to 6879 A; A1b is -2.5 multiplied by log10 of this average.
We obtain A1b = 0.02 mag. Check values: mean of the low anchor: 2.9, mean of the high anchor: 2.87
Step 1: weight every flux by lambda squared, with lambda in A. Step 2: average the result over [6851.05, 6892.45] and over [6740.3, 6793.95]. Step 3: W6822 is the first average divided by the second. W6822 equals 1.05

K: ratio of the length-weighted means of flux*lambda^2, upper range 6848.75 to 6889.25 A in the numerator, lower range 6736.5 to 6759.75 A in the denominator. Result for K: 1.0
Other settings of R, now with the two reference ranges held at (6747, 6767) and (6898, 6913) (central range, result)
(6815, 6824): 0.04 mag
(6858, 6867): 0.07 mag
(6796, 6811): -0.04 mag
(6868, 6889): -0.03 mag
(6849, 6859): 0.03 mag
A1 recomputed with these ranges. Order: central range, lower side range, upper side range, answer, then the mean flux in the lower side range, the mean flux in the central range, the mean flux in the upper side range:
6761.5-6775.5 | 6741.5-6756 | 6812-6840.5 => 0.3 A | 2.87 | 2.8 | 2.82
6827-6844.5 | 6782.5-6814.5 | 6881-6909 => -0.1 A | 2.88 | 2.9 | 2.87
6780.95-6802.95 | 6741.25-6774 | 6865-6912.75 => -0.3 A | 2.82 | 2.87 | 2.9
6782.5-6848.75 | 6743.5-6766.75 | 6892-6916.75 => -0.4 A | 2.83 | 2.86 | 2.87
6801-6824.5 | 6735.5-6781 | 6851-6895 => 0.0 A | 2.81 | 2.83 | 2.86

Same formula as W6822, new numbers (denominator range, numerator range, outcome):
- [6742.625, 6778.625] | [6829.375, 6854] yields 1.05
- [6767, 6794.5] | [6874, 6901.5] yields 1.05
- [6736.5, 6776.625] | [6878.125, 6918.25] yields 1.07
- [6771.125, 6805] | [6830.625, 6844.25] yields 1.03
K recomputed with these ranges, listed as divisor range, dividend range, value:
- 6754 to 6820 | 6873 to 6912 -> 1.05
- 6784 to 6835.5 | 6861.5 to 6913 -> 1.03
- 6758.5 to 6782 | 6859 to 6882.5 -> 1.05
